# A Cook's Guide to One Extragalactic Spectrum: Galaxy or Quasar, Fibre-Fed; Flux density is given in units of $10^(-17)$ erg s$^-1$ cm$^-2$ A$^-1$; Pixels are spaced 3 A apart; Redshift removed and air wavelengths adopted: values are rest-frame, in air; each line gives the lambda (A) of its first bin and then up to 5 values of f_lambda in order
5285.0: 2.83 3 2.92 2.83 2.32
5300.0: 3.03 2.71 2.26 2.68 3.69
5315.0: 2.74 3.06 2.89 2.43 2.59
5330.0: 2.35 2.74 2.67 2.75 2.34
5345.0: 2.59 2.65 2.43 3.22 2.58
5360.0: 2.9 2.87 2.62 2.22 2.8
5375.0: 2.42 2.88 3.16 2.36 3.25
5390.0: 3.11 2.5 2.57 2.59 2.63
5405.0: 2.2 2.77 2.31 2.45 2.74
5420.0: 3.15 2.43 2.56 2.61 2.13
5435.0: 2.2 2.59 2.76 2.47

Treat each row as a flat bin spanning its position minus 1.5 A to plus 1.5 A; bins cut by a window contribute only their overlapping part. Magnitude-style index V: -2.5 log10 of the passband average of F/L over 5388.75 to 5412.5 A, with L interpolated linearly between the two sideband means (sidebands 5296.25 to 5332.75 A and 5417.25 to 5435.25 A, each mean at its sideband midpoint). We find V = 0.01 mag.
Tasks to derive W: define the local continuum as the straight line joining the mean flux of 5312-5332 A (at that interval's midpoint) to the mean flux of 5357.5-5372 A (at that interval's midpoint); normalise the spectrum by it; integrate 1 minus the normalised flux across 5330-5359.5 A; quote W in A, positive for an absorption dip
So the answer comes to 0.5 A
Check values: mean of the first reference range 2.75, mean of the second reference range 2.66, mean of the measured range 2.66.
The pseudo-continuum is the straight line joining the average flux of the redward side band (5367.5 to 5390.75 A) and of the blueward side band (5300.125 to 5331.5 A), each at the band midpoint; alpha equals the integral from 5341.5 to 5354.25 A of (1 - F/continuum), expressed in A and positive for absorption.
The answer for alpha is 0.7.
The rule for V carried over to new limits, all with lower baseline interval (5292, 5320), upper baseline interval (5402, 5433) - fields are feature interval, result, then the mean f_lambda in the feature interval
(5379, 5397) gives -0.086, 2.83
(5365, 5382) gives -0.008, 2.67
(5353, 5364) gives -0.074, 2.88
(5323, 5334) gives 0.098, 2.52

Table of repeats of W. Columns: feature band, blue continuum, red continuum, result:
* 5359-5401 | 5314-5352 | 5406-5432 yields -1.91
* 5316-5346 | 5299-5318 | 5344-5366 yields 1.74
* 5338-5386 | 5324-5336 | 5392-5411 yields -2.57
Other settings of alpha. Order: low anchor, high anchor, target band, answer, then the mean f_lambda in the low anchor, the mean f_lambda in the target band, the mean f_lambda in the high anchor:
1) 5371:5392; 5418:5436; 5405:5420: 0.2 A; 2.85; 2.59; 2.53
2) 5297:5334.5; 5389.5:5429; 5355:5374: 0.0 A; 2.75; 2.67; 2.6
